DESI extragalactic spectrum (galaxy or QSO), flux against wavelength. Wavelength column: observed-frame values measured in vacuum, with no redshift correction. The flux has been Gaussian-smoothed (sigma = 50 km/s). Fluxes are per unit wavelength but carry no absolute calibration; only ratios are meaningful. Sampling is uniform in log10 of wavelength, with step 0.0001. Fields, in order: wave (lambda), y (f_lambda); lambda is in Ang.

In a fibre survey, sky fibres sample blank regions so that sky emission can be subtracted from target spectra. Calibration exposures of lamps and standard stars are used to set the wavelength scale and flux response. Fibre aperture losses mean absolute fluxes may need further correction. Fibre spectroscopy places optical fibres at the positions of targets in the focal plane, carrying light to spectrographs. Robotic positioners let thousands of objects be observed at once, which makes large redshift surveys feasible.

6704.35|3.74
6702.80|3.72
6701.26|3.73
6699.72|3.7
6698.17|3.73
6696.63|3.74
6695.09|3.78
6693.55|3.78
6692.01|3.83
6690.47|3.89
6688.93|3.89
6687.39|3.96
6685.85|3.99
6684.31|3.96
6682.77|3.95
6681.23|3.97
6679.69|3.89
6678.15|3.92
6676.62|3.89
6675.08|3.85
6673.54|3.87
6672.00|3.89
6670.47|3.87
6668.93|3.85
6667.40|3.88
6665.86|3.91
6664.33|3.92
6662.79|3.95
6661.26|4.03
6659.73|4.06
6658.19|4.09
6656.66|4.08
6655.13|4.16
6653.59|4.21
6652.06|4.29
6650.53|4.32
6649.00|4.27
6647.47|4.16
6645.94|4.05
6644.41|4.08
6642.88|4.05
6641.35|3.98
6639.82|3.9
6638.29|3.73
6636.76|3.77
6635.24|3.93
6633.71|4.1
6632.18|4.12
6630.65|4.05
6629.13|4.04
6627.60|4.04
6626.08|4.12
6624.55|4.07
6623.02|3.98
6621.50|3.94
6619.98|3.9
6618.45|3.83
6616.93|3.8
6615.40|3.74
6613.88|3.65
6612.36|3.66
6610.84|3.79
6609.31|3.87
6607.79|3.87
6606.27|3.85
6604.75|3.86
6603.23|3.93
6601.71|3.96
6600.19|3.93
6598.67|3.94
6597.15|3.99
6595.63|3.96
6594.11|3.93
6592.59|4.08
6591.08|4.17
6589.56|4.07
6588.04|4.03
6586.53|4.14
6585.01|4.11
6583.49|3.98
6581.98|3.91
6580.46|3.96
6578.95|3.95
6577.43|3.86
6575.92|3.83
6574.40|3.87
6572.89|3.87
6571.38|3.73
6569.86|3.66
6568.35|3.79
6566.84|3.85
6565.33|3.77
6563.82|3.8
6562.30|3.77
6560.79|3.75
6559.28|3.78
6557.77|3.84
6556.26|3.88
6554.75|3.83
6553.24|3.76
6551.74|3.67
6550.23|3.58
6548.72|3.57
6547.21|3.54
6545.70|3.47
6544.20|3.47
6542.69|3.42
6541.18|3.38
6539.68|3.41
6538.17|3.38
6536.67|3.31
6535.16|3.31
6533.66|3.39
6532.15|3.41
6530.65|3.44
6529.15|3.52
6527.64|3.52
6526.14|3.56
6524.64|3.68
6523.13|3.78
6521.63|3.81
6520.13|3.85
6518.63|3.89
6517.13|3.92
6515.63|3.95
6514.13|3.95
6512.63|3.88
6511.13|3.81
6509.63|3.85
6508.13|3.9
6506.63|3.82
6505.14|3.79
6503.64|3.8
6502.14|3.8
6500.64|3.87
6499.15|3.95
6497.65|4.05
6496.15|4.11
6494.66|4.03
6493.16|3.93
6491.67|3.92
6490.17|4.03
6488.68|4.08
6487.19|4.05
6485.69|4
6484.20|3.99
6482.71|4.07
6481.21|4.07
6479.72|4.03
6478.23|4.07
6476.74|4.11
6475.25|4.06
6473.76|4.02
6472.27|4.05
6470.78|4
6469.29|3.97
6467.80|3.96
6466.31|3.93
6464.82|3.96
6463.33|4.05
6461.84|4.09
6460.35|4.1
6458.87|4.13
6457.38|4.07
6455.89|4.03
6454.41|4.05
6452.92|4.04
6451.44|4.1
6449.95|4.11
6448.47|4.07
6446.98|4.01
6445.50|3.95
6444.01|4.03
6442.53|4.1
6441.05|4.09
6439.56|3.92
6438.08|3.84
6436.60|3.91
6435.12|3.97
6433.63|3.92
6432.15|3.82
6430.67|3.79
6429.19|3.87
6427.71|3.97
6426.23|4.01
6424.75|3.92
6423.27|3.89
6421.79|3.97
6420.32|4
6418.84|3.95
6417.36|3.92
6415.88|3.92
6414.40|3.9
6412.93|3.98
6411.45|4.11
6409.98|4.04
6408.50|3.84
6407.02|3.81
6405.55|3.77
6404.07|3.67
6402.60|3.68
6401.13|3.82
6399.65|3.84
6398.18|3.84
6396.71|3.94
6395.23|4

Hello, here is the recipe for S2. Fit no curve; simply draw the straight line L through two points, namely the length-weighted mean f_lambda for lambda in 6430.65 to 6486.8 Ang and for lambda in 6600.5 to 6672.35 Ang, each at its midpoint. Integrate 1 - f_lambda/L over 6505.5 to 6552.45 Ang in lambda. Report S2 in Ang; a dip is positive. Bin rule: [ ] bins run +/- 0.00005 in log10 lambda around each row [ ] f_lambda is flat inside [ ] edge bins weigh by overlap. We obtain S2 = 4.34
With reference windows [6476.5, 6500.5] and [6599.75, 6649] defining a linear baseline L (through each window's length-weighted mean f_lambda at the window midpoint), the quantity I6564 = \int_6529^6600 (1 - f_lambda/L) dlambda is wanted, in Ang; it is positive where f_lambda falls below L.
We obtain 4.0 Ang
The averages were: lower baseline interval 4.03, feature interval 3.75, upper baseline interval 3.94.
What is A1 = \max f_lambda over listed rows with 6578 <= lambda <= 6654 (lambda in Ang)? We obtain 4.32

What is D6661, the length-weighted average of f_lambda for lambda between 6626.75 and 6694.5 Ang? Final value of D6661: 3.99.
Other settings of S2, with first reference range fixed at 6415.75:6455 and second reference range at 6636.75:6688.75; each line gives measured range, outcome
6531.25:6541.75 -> 1.6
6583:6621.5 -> 0.6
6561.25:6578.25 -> 0.8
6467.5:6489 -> -0.3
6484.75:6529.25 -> 1.1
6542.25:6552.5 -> 1.1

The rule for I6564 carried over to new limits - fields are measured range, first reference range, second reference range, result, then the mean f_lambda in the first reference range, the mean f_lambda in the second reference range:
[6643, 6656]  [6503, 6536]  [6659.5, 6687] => -1.0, 3.72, 3.92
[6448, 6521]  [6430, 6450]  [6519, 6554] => -4.3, 3.96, 3.54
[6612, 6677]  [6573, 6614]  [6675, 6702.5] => -1.5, 3.93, 3.86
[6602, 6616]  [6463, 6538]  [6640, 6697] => 0.5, 3.86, 3.98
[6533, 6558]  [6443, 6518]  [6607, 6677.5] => 2.8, 3.99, 3.97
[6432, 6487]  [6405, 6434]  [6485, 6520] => -1.4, 3.92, 3.93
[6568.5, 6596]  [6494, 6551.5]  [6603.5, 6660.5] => -0.7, 3.69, 3.98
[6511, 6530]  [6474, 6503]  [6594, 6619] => 0.9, 4.01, 3.85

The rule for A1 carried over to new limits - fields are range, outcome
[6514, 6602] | 4.17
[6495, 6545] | 4.11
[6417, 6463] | 4.13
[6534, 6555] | 3.83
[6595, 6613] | 3.99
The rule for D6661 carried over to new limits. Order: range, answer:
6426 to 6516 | 3.98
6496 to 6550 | 3.68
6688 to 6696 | 3.84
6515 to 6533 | 3.69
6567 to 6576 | 3.79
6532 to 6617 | 3.78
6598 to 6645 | 3.92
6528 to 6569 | 3.59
